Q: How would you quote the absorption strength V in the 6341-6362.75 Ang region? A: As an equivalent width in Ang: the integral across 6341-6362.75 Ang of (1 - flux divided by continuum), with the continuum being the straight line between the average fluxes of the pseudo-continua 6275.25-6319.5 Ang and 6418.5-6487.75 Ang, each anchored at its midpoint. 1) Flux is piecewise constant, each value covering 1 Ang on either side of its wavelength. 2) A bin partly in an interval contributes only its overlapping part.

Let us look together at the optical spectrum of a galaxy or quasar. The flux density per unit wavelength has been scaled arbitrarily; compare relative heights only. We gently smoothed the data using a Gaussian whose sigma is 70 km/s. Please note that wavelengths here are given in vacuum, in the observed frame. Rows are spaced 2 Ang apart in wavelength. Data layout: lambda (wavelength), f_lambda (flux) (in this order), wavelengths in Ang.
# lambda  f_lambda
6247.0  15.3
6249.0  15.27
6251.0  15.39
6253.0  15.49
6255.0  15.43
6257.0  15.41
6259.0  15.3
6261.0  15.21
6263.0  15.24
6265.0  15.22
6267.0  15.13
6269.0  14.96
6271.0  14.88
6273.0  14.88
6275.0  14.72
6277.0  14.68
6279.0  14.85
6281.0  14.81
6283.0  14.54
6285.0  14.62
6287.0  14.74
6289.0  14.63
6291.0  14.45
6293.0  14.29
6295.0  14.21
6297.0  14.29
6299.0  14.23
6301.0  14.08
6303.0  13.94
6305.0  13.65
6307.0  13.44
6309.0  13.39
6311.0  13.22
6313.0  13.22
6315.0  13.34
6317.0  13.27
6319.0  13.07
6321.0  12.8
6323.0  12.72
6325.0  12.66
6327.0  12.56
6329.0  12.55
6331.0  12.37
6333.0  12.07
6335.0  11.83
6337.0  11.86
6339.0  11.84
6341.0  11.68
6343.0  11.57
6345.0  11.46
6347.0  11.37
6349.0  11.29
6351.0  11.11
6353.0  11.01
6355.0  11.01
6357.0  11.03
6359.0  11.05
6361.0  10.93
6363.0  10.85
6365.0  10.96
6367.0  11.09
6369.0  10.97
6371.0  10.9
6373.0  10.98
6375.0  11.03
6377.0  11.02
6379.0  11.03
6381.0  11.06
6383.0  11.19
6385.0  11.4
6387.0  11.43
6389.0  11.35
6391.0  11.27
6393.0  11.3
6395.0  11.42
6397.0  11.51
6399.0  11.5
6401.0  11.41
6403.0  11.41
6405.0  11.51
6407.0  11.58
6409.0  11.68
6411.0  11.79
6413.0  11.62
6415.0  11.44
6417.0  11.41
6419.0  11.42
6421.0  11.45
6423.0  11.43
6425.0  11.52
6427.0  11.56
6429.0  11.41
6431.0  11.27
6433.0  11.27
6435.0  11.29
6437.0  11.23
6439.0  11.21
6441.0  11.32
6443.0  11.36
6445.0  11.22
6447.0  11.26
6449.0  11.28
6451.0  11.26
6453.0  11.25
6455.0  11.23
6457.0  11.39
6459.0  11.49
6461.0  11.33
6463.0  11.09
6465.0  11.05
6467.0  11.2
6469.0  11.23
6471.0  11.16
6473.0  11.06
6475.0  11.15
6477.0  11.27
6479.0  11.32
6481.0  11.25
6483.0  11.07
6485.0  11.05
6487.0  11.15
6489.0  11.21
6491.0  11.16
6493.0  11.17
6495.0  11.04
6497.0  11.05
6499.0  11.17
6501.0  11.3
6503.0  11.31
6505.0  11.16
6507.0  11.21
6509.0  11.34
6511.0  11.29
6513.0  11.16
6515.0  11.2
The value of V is 3.1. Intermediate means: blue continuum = 14.1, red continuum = 11.3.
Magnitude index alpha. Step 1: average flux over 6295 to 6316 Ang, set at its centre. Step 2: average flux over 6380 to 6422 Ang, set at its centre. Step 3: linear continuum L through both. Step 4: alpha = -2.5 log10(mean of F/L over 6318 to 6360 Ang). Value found 0.09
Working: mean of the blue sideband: 13.7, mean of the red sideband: 11.4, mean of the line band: 11.9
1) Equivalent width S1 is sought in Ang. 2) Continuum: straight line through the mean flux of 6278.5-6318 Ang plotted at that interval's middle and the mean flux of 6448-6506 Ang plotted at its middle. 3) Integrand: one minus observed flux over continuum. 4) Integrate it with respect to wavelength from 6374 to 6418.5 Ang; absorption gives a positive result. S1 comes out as 3.93 Ang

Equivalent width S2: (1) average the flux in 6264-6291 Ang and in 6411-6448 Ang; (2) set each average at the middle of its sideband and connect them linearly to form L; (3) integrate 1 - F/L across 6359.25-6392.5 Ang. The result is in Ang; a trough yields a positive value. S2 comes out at 3.9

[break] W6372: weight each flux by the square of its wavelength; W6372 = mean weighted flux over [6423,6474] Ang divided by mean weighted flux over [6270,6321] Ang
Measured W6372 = 0.84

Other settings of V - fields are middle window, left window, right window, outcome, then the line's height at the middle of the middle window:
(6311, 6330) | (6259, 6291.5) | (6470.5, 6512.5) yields 1.6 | 14.1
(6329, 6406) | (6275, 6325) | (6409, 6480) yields 8.3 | 12.7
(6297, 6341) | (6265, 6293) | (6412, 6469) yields 3.0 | 13.9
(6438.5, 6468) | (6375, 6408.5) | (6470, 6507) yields -0.1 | 11.2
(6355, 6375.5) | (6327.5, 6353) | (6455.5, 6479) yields 1.2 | 11.6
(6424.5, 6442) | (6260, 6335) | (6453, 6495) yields 0.7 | 11.8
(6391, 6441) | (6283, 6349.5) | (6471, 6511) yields 2.3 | 12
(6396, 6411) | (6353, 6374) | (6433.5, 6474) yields -0.6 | 11.1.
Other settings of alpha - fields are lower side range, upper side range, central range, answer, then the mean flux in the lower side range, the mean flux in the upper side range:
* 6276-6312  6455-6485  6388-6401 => 0.10 mag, 14.2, 11.2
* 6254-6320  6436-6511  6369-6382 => 0.17 mag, 14.4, 11.2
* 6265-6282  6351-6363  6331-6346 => 0.01 mag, 14.9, 11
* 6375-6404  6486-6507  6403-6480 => -0.01 mag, 11.3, 11.2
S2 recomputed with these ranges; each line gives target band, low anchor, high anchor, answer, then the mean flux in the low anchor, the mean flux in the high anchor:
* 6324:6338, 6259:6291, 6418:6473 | 1.5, 14.9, 11.3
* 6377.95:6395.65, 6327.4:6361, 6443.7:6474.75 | 0.3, 11.6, 11.2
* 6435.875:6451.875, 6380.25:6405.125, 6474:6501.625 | 0.0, 11.4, 11.2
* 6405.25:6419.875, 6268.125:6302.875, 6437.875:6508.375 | 0.9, 14.6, 11.2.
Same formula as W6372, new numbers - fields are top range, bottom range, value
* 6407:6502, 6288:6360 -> 0.93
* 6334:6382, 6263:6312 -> 0.79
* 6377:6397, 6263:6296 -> 0.79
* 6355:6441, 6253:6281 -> 0.78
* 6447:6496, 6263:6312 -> 0.82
